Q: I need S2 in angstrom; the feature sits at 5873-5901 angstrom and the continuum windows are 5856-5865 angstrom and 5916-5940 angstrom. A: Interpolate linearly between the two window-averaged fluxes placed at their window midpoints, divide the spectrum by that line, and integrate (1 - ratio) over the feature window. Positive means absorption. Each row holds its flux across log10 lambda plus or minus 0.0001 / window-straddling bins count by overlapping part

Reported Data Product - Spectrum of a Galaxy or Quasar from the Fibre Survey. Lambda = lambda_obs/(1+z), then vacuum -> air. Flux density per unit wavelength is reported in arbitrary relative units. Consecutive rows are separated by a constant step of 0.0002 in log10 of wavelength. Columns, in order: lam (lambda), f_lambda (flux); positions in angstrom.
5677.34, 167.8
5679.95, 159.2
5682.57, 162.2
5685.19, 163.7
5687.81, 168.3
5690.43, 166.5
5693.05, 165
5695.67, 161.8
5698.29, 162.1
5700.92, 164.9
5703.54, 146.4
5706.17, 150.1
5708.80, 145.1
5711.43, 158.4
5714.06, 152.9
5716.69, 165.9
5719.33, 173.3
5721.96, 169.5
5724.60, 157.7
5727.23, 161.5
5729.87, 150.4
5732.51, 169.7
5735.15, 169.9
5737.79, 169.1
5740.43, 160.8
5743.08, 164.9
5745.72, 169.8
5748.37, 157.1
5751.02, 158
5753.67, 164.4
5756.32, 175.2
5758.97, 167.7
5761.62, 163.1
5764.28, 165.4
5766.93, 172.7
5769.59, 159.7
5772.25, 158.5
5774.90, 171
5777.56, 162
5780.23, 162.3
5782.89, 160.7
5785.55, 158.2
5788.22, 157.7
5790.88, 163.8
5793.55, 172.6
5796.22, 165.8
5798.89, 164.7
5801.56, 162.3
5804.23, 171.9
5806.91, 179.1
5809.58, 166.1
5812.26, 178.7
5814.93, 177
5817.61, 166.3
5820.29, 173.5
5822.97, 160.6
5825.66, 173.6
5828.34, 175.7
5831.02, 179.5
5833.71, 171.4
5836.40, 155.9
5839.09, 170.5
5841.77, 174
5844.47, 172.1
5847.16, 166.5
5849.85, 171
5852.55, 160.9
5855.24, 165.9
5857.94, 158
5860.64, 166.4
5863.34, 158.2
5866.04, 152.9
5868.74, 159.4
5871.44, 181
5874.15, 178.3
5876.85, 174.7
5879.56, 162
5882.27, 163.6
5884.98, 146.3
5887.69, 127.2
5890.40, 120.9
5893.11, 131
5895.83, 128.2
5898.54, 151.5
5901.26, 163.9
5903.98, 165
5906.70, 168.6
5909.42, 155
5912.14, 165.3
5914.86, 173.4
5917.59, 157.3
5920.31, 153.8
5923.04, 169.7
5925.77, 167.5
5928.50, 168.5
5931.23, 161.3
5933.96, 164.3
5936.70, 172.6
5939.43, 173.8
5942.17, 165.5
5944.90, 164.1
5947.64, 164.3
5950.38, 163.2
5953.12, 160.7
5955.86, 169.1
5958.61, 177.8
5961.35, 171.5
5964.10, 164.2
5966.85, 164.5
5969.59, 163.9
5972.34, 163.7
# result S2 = 2.4 angstrom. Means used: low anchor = 161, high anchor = 165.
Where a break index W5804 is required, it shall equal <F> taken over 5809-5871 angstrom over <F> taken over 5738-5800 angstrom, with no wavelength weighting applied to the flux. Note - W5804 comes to 1.02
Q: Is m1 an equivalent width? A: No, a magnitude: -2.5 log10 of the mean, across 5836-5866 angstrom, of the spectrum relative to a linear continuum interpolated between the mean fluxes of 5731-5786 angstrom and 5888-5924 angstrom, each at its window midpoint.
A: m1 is -0.05 mag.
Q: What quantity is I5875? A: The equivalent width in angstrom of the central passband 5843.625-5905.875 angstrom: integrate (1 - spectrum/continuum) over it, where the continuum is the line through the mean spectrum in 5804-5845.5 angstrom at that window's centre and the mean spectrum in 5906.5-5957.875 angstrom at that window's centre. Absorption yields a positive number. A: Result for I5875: 4.1 angstrom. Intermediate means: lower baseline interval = 172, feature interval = 158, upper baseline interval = 165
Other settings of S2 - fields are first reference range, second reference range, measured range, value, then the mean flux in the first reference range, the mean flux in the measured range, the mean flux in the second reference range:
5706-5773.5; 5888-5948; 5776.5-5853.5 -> -3.3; 163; 168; 159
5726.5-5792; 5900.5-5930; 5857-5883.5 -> -0.2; 164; 166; 164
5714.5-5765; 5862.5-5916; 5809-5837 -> -2.0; 165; 171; 156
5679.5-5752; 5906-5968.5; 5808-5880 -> -2.0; 162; 169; 166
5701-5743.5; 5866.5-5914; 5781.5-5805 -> -0.8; 160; 164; 156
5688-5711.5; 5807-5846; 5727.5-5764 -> -0.3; 158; 165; 171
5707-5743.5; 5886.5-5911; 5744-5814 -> -4.0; 162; 166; 146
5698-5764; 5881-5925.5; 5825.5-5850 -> -2.3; 162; 171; 153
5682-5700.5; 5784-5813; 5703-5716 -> 1.0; 164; 152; 167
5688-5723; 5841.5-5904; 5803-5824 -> -1.7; 160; 172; 158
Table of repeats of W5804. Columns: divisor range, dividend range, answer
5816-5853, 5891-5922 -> 0.91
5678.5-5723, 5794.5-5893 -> 1.03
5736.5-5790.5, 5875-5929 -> 0.95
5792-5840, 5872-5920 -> 0.91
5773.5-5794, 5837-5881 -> 1.02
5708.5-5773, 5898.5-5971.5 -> 1.01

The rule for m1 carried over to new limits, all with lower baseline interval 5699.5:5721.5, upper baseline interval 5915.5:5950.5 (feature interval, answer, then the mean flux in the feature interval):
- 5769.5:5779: -0.02 mag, 163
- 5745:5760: -0.04 mag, 165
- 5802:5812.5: -0.07 mag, 172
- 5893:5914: 0.06 mag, 155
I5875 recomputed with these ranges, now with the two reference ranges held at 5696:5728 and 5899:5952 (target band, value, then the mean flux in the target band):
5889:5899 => 2.0 angstrom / 131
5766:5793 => -0.3 angstrom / 163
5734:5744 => -0.4 angstrom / 166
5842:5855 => -0.4 angstrom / 168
